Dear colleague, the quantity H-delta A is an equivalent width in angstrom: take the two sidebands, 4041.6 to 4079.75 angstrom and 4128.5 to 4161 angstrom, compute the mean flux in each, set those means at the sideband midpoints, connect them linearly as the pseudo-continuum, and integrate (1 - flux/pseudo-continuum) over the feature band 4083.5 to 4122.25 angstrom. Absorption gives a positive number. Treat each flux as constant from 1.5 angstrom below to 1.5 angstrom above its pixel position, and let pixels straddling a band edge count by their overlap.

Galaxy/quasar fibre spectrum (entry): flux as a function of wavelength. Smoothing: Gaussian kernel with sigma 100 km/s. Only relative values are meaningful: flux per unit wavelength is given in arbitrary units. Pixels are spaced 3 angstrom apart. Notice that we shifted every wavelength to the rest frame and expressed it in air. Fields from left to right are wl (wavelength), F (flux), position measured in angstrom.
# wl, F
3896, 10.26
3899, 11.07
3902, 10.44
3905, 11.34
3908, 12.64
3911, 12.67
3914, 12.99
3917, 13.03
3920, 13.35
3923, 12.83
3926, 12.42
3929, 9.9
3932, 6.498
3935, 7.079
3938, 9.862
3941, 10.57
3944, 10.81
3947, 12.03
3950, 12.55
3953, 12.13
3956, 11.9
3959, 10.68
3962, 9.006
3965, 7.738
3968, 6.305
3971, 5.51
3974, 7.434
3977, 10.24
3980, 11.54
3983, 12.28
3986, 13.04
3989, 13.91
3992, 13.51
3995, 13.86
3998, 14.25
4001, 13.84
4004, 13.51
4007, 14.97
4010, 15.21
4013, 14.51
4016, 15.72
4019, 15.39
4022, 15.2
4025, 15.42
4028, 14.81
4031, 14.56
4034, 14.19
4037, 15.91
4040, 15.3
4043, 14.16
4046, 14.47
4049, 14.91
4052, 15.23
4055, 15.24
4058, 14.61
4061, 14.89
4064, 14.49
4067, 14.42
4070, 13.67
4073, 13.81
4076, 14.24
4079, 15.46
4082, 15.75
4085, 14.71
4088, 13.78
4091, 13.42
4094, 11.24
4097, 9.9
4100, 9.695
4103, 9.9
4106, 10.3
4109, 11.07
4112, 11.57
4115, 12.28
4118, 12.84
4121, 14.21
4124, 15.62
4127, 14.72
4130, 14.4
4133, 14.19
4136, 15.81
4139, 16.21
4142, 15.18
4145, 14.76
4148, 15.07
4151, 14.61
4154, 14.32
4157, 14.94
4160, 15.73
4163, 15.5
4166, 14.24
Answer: 7.6 angstrom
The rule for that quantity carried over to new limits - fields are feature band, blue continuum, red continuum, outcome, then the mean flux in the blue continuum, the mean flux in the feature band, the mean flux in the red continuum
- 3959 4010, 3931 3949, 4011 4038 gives 5.00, 9.64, 11.4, 15.1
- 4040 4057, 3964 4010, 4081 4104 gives -4.01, 11.6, 14.8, 12.3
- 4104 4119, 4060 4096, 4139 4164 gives 3.12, 14.1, 11.5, 15.1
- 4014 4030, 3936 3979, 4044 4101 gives -4.19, 9.76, 15.3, 13.9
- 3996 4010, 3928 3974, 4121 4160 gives -4.20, 9.43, 14.2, 15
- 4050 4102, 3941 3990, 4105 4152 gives -4.04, 10.4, 13.8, 14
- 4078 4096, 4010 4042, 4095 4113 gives -3.87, 15.1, 13.9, 10.4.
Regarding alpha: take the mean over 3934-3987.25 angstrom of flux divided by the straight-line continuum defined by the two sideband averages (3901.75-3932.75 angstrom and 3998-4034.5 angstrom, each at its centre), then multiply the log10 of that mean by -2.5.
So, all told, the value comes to 0.287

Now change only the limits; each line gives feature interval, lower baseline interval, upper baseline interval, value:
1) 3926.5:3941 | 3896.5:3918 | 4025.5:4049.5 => 0.38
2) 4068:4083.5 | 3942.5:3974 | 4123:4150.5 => -0.10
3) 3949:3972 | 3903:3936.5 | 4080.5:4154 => 0.23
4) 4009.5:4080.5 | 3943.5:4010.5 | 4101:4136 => -0.21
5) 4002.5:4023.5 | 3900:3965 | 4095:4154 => -0.24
